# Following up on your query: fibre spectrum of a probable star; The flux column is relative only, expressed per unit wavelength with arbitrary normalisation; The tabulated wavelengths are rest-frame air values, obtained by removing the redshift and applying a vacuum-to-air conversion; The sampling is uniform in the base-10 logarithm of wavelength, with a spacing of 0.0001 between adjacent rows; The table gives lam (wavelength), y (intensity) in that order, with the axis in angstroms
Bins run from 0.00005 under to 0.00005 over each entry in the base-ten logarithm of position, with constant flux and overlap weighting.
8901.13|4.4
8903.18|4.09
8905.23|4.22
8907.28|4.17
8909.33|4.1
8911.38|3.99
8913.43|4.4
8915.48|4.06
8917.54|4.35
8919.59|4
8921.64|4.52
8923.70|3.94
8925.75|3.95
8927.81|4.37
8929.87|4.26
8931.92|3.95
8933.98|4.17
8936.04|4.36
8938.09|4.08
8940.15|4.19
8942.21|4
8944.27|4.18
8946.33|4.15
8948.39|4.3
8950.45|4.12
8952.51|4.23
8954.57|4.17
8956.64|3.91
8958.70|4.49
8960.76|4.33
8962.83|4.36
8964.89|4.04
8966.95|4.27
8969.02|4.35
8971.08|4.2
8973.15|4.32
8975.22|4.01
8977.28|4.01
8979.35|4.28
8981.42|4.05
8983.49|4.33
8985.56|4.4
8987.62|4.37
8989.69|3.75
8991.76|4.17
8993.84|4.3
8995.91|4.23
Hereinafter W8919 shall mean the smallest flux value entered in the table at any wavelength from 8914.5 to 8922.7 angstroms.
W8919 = 4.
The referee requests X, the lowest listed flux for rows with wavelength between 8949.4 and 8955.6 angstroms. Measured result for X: 4.12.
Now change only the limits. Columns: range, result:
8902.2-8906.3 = 4.09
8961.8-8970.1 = 4.04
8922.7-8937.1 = 3.94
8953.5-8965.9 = 3.91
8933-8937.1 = 4.17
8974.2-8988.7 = 4.01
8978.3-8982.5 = 4.05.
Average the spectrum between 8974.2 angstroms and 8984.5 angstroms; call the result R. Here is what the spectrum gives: 4.14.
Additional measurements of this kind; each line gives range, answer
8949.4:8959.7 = 4.18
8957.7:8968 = 4.3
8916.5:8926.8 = 4.15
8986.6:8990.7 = 4.06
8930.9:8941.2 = 4.15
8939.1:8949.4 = 4.16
